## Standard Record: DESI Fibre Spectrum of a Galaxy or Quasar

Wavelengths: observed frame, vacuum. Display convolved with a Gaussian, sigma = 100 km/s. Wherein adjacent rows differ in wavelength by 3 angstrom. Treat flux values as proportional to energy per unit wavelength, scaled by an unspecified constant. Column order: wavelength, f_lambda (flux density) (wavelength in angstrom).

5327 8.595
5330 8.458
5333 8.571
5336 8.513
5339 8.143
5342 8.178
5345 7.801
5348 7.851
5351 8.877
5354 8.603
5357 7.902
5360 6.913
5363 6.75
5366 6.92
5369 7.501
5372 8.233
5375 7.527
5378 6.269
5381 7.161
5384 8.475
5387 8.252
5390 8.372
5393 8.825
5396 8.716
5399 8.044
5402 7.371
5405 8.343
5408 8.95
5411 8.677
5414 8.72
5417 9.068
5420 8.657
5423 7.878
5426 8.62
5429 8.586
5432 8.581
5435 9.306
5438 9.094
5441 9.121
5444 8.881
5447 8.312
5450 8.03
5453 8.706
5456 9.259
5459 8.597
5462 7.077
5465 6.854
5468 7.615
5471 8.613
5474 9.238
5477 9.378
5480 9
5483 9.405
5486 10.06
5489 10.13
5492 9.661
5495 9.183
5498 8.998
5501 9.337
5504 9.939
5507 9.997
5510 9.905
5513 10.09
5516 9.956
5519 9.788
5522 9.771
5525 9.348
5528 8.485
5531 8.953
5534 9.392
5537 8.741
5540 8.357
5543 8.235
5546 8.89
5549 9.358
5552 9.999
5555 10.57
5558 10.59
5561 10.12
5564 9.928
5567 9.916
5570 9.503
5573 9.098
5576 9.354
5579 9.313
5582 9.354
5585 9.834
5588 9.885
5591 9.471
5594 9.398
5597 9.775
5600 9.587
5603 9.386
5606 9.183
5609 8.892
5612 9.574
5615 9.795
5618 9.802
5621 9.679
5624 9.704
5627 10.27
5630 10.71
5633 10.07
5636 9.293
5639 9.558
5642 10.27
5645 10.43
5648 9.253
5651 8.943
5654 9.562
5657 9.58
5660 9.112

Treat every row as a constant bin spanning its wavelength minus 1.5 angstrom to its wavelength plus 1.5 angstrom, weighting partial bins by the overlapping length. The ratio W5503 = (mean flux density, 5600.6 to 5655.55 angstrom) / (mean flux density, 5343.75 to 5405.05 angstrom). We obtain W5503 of 1.24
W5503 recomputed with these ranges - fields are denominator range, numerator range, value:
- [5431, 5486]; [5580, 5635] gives 1.12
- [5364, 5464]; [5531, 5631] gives 1.15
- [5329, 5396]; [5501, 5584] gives 1.20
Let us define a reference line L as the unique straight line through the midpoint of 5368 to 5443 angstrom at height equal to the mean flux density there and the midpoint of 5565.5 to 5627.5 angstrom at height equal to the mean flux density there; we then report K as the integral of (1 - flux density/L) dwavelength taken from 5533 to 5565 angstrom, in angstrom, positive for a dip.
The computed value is -0.7 angstrom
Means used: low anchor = 8.34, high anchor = 9.55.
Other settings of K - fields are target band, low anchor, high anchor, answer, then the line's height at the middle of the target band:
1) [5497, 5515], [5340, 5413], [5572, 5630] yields -1.72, 8.89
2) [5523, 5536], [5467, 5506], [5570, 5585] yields 0.37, 9.33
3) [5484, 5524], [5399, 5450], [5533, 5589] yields -2.74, 9.12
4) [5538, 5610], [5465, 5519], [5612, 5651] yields 1.18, 9.66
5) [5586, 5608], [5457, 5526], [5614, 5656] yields 0.30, 9.65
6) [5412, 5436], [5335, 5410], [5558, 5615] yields -0.96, 8.33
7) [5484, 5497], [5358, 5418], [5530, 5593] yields -1.28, 8.85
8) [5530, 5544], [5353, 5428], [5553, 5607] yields 0.85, 9.31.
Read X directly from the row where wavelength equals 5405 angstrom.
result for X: 8.343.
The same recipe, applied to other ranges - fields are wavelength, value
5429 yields 8.586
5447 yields 8.312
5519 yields 9.788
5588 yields 9.885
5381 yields 7.161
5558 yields 10.59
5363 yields 6.75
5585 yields 9.834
